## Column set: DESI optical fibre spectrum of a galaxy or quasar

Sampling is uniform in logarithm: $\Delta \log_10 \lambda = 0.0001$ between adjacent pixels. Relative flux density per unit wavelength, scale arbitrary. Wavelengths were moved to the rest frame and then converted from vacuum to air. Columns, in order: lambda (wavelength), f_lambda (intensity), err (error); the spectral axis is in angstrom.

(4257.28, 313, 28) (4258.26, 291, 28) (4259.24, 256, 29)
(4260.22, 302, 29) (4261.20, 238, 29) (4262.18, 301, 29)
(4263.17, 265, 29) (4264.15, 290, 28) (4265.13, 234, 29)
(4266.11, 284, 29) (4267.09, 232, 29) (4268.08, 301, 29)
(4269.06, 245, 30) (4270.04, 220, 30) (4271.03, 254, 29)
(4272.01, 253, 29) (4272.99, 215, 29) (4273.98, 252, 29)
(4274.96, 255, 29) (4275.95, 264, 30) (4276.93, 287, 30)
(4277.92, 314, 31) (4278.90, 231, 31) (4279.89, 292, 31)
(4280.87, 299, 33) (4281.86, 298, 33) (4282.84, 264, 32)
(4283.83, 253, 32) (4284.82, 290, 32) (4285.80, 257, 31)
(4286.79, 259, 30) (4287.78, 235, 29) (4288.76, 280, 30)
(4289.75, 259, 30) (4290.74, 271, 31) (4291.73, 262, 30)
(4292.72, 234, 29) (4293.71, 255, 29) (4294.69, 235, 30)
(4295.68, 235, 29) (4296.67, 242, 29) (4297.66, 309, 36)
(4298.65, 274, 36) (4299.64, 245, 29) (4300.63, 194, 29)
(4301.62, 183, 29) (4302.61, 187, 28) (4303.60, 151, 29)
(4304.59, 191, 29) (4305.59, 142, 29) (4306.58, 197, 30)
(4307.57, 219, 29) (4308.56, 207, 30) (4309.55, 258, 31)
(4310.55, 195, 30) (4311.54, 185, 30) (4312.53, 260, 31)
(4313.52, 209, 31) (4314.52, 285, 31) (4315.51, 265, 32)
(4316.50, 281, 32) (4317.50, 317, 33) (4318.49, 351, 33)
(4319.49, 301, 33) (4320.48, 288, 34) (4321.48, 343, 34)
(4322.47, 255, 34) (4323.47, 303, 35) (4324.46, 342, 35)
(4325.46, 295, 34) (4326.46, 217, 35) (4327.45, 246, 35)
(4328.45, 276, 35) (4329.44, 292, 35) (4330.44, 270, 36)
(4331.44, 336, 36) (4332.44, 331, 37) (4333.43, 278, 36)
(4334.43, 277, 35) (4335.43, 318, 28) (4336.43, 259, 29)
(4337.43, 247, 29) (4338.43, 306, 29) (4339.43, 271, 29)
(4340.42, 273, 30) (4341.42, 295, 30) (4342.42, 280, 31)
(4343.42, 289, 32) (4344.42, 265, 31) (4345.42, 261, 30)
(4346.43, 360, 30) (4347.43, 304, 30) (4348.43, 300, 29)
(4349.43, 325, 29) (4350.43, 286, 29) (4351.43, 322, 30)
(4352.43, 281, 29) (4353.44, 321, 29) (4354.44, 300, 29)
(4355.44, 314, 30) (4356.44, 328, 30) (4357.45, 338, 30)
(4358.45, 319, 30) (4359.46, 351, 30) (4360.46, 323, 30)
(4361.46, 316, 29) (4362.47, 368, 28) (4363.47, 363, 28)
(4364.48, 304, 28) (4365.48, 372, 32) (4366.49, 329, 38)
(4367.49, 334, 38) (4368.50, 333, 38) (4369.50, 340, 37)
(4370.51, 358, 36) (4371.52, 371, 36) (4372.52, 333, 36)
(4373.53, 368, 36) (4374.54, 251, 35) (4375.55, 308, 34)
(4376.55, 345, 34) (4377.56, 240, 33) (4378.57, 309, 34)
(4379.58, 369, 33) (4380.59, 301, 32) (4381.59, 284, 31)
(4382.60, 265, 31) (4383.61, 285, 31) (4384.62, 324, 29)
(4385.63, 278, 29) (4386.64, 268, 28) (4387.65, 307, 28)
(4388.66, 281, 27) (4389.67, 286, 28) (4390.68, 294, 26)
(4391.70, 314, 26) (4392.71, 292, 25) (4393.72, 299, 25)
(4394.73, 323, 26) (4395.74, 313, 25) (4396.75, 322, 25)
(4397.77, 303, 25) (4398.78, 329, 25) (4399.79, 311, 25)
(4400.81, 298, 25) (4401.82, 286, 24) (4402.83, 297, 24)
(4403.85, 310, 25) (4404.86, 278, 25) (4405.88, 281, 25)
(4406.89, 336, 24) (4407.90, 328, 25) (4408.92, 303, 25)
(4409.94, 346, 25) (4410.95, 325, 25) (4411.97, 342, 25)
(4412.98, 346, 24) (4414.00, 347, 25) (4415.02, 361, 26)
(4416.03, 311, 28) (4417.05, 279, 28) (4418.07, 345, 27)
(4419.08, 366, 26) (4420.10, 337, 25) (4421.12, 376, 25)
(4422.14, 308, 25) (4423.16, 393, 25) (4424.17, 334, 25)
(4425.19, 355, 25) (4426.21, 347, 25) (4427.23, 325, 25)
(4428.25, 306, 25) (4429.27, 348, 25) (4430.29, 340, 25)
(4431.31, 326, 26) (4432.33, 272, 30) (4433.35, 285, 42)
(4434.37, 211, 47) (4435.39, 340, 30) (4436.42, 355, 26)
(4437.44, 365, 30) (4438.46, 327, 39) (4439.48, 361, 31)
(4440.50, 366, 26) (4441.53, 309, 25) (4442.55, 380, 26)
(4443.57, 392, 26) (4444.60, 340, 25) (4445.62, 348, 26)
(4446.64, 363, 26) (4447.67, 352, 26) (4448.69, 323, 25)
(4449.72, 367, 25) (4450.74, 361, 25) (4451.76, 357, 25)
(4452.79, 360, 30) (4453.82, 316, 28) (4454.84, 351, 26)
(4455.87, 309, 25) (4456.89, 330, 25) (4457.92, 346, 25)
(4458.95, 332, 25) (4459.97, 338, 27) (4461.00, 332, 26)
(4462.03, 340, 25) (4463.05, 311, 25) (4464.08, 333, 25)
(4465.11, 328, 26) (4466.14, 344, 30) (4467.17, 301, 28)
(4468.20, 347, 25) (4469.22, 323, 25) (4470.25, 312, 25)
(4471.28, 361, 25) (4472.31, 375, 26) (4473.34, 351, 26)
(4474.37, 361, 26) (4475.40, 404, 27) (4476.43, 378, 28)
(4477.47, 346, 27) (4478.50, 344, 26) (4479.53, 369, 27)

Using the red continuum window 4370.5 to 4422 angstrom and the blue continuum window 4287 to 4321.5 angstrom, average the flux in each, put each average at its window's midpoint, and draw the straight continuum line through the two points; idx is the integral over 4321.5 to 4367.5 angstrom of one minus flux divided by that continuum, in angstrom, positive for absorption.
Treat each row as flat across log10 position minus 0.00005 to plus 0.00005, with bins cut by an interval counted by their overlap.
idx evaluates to -4.9 angstrom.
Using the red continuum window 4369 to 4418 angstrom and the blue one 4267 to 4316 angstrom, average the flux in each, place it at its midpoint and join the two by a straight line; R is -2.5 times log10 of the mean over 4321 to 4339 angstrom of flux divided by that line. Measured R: -0.07 mag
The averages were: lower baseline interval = 244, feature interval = 288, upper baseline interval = 312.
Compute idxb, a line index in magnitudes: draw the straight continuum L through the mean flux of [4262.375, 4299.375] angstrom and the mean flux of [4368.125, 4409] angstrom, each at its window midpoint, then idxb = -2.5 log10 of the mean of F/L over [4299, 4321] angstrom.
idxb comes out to 0.18 mag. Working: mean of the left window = 262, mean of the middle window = 233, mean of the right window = 308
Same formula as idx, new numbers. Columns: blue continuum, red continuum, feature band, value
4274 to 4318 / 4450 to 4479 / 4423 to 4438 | -0.10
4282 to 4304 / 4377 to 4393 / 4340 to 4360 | -2.20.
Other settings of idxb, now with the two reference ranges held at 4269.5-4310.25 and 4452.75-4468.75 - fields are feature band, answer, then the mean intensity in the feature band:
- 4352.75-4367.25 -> -0.182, 331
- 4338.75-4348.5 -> -0.070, 290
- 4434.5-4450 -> -0.086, 349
